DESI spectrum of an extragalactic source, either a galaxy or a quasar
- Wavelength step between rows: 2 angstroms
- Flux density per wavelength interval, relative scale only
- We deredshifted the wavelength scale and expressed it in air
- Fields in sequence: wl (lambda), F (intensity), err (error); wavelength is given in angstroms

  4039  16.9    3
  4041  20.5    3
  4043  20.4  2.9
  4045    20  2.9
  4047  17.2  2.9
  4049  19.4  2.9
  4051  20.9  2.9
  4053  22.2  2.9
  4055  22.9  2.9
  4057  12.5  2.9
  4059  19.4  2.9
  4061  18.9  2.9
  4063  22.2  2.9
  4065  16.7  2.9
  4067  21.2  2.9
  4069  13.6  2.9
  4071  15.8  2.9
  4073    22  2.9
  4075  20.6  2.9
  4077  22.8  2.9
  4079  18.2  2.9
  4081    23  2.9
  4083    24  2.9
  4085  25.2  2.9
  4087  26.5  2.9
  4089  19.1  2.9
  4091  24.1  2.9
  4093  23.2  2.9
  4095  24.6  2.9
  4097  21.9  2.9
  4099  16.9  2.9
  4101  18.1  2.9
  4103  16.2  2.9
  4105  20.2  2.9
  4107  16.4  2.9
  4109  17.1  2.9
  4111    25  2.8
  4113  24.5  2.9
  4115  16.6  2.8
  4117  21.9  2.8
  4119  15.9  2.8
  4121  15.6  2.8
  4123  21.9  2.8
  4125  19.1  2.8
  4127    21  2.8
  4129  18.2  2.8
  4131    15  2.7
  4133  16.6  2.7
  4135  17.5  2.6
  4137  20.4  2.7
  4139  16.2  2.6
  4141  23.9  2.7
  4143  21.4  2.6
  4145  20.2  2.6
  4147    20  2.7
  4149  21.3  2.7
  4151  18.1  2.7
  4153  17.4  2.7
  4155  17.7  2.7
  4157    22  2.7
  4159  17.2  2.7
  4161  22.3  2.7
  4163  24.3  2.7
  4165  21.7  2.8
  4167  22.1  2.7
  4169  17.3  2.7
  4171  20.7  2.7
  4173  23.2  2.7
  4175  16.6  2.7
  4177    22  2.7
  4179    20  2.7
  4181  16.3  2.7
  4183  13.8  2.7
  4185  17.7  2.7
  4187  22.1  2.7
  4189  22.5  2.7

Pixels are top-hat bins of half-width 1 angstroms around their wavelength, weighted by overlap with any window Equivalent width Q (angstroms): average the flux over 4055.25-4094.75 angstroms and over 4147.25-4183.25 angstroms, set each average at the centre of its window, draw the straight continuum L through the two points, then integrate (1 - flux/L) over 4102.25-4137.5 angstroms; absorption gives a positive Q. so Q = 2.4 angstroms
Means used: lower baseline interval 20.6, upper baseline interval 19.8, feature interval 18.8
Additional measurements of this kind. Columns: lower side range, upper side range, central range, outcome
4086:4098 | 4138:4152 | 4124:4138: 1.81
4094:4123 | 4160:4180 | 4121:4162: 2.04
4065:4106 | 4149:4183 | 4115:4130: 1.03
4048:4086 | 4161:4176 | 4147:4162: 0.98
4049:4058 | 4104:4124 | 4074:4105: -3.22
